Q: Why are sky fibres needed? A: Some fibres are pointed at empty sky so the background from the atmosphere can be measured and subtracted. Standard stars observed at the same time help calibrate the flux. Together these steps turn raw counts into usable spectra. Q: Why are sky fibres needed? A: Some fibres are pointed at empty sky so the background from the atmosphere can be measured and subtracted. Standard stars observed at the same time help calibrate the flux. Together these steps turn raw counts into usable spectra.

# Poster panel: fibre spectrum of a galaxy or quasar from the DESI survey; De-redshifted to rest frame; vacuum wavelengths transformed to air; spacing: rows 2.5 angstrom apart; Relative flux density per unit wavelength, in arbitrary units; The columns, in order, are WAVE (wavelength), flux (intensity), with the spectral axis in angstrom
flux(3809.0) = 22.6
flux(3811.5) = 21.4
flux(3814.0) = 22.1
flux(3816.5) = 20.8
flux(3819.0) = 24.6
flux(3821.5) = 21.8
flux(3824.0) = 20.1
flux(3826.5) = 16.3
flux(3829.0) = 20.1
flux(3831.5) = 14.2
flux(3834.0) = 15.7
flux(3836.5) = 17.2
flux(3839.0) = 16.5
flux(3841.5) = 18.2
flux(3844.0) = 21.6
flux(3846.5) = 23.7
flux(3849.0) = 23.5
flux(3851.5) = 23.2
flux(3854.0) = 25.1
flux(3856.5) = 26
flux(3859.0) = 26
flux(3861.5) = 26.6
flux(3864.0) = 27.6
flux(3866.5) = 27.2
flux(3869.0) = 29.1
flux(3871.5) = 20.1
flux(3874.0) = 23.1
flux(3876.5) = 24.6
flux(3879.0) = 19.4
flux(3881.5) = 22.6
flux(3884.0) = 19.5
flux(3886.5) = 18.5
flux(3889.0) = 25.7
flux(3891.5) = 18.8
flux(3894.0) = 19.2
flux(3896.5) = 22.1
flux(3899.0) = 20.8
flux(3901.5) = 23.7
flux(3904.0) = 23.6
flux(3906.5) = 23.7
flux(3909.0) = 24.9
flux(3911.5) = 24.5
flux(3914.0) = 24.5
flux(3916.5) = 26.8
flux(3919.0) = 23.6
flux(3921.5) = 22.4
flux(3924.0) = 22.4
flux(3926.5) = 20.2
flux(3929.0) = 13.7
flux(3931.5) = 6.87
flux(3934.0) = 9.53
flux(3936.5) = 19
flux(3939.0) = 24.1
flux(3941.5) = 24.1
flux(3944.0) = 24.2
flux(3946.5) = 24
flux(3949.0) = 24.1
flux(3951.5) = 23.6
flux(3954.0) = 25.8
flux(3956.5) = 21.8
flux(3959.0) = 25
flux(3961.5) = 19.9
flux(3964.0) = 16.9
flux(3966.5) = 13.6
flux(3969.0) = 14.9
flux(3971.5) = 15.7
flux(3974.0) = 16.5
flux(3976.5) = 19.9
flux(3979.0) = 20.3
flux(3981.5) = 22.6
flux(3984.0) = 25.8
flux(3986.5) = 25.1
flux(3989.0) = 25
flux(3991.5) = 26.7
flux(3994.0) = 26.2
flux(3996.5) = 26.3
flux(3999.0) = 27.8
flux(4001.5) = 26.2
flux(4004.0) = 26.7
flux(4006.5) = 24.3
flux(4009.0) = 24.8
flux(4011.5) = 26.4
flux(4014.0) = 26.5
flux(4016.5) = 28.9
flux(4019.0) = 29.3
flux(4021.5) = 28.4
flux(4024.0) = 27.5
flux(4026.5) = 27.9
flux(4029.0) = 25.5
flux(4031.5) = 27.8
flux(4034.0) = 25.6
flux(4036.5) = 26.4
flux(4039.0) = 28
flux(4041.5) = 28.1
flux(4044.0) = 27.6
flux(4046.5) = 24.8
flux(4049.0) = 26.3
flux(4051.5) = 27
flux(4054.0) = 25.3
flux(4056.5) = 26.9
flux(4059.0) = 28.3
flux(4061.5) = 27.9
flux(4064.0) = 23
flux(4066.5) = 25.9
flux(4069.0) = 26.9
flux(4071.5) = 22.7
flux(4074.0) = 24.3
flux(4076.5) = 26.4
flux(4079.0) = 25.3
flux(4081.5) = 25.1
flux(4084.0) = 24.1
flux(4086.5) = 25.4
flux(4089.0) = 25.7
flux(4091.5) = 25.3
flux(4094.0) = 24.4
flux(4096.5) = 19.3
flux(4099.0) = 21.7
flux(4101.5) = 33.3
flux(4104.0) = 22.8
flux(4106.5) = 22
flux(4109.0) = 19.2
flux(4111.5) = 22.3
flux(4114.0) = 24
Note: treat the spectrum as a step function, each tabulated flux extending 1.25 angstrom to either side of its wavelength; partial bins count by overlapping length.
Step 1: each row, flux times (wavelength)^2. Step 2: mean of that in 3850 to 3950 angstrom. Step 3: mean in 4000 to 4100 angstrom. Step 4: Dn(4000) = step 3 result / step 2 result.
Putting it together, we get 1.3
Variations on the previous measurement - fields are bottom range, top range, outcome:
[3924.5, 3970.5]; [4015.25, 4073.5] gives 1.44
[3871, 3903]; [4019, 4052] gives 1.36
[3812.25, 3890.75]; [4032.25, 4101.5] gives 1.30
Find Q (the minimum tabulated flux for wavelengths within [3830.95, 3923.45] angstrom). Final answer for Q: 14.2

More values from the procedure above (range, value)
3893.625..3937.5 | 6.87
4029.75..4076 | 22.7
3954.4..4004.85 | 13.6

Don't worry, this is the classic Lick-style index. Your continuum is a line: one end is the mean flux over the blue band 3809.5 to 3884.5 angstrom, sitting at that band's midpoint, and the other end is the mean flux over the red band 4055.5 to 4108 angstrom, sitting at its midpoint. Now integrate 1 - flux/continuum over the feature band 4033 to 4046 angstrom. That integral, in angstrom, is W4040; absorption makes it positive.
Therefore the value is -1.4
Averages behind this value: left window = 22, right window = 25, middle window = 27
